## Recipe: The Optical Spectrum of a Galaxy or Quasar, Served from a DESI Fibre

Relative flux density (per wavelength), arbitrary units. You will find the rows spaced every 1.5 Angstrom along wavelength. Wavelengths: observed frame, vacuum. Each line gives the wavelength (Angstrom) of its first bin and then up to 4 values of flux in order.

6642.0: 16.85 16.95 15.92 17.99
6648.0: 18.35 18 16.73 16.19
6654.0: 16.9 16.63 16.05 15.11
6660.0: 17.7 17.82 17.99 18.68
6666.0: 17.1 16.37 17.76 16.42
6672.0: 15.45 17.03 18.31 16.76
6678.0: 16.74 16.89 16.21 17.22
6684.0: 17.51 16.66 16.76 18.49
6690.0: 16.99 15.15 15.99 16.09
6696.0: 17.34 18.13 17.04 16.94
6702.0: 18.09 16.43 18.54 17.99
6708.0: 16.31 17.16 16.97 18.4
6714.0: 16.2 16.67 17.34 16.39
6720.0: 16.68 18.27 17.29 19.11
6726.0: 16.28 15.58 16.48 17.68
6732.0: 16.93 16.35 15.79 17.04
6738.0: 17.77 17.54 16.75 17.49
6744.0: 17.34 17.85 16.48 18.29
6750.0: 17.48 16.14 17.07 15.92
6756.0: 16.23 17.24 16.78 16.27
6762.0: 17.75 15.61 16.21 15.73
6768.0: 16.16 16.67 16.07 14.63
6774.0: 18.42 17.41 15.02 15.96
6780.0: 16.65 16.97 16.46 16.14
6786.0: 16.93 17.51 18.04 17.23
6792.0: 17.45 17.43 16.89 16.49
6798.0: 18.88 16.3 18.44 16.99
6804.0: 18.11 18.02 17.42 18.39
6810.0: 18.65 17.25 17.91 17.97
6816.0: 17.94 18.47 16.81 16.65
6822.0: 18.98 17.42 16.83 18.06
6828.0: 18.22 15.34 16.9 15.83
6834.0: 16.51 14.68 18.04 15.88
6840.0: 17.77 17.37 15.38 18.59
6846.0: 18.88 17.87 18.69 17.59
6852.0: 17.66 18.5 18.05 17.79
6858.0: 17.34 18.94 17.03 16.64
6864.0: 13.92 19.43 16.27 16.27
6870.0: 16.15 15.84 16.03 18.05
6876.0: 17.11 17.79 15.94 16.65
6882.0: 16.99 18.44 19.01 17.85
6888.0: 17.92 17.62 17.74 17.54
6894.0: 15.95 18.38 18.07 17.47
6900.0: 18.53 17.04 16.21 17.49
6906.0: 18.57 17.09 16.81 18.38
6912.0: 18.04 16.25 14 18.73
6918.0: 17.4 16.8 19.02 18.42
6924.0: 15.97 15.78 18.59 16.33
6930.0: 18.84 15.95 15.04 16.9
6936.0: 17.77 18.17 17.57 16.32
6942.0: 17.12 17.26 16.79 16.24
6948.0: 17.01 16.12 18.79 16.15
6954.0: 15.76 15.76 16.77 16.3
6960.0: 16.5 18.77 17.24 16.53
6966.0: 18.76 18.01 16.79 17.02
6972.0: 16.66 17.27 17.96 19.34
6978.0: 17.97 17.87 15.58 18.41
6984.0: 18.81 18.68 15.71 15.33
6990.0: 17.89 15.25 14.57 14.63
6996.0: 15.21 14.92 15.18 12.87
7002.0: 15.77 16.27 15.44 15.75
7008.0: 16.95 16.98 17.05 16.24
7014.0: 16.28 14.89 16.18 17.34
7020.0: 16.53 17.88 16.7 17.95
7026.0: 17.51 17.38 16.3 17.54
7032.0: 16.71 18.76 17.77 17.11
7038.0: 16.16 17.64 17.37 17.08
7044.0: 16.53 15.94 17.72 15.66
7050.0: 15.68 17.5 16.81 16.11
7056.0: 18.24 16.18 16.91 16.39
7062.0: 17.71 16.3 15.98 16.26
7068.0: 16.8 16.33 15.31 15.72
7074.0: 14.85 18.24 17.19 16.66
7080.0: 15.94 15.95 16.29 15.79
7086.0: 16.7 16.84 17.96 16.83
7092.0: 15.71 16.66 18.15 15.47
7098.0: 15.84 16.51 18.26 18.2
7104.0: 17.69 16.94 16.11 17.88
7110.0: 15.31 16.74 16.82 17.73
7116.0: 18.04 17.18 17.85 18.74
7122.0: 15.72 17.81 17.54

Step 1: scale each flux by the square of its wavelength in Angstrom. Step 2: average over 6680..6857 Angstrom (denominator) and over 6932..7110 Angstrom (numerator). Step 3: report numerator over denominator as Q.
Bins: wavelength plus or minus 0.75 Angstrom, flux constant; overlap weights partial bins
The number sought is 1.1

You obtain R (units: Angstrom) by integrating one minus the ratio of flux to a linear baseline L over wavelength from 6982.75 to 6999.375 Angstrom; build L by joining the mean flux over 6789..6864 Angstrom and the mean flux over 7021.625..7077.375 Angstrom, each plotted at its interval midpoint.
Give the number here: 0.9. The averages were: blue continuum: 17.4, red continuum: 16.8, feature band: 16.1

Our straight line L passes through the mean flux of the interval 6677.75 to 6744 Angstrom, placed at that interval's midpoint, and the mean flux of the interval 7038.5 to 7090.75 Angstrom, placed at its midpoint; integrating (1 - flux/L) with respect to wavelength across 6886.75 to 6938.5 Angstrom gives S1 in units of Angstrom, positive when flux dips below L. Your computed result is -1.6 Angstrom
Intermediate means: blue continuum 17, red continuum 16.6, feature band 17.3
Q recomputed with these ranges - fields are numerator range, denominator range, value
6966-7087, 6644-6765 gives 1.08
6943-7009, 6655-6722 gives 1.06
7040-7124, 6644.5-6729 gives 1.10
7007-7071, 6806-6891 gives 1.02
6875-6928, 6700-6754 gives 1.07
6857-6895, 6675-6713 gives 1.06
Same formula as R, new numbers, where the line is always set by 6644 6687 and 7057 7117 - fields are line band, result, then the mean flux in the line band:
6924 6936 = 0.0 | 16.8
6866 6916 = -1.1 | 17.2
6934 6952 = -0.4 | 17.2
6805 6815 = -0.6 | 17.9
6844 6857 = -1.0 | 18.2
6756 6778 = 0.7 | 16.4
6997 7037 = 0.5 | 16.5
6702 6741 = -0.3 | 17.1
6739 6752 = -0.3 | 17.3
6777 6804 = -0.3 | 17.1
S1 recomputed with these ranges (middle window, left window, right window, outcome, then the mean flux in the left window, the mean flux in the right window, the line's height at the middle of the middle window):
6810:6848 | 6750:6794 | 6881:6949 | -0.9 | 16.6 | 17.3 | 16.9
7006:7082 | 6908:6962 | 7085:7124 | 1.4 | 17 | 17.1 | 17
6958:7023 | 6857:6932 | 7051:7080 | 0.9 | 17.3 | 16.6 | 16.9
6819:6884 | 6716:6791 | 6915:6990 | -0.6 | 16.8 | 17.2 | 17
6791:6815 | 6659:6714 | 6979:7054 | -1.0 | 17.1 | 16.6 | 16.9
